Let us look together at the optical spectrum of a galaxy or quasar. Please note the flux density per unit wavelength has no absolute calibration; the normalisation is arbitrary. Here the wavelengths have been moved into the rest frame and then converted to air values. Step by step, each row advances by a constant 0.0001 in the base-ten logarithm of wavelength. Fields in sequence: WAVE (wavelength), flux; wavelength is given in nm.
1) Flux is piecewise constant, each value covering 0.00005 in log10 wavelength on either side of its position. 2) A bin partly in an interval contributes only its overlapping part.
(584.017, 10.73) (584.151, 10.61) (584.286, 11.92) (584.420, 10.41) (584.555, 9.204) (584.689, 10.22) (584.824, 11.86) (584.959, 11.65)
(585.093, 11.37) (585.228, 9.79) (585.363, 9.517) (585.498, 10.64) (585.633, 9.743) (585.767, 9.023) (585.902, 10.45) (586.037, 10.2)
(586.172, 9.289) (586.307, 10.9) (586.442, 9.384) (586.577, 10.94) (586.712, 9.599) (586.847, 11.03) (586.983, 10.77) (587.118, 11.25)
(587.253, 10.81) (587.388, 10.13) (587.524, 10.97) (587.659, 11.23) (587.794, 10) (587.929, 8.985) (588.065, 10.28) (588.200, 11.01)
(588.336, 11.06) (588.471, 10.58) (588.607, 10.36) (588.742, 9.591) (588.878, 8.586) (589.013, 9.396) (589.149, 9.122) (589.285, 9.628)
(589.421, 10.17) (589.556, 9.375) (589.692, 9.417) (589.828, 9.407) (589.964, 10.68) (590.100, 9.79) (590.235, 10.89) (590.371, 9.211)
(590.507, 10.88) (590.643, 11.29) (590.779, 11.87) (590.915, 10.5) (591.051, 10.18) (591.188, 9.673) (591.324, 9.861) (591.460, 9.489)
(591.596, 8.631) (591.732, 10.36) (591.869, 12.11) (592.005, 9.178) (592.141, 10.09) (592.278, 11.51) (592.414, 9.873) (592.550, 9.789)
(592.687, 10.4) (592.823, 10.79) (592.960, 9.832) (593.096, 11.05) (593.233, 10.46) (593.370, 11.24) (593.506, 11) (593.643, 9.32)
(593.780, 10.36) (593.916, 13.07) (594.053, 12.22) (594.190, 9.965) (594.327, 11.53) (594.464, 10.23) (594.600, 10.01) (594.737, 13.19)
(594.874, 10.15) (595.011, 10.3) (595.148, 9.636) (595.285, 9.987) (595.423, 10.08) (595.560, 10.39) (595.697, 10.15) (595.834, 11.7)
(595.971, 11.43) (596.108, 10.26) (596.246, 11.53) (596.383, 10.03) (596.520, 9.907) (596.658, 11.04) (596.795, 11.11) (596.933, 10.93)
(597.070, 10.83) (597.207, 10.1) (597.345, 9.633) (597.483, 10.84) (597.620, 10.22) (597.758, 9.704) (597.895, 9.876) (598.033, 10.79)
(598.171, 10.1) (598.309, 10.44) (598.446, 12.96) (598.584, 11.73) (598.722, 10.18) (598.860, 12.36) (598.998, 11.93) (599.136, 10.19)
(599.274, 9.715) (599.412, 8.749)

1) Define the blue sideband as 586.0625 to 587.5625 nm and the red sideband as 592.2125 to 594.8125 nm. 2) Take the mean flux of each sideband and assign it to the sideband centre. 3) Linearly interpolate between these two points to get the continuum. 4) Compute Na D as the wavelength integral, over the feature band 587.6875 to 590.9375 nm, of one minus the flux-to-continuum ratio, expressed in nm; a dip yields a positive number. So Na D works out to 0.15 nm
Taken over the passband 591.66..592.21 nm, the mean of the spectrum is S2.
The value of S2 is 10.4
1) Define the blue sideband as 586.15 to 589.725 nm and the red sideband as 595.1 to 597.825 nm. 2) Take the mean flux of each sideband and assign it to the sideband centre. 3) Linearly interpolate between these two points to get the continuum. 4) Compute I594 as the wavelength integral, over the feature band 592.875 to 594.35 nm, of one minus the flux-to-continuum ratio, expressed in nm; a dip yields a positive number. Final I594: -0.07 nm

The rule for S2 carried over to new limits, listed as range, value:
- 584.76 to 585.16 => 11.6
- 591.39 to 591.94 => 10.1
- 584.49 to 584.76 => 9.75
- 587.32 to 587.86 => 10.6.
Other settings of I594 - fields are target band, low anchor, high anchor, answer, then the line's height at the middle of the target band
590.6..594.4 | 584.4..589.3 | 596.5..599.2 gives -0.02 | 10.5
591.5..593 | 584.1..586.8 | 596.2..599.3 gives 0.05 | 10.5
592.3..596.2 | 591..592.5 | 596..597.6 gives -0.13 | 10.3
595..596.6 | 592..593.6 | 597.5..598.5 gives 0.01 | 10.5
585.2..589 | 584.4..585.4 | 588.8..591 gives 0.03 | 10.3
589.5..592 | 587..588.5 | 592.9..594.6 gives 0.12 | 10.7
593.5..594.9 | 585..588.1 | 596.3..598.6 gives -0.07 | 10.5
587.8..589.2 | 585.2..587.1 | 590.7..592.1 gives 0.03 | 10.2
